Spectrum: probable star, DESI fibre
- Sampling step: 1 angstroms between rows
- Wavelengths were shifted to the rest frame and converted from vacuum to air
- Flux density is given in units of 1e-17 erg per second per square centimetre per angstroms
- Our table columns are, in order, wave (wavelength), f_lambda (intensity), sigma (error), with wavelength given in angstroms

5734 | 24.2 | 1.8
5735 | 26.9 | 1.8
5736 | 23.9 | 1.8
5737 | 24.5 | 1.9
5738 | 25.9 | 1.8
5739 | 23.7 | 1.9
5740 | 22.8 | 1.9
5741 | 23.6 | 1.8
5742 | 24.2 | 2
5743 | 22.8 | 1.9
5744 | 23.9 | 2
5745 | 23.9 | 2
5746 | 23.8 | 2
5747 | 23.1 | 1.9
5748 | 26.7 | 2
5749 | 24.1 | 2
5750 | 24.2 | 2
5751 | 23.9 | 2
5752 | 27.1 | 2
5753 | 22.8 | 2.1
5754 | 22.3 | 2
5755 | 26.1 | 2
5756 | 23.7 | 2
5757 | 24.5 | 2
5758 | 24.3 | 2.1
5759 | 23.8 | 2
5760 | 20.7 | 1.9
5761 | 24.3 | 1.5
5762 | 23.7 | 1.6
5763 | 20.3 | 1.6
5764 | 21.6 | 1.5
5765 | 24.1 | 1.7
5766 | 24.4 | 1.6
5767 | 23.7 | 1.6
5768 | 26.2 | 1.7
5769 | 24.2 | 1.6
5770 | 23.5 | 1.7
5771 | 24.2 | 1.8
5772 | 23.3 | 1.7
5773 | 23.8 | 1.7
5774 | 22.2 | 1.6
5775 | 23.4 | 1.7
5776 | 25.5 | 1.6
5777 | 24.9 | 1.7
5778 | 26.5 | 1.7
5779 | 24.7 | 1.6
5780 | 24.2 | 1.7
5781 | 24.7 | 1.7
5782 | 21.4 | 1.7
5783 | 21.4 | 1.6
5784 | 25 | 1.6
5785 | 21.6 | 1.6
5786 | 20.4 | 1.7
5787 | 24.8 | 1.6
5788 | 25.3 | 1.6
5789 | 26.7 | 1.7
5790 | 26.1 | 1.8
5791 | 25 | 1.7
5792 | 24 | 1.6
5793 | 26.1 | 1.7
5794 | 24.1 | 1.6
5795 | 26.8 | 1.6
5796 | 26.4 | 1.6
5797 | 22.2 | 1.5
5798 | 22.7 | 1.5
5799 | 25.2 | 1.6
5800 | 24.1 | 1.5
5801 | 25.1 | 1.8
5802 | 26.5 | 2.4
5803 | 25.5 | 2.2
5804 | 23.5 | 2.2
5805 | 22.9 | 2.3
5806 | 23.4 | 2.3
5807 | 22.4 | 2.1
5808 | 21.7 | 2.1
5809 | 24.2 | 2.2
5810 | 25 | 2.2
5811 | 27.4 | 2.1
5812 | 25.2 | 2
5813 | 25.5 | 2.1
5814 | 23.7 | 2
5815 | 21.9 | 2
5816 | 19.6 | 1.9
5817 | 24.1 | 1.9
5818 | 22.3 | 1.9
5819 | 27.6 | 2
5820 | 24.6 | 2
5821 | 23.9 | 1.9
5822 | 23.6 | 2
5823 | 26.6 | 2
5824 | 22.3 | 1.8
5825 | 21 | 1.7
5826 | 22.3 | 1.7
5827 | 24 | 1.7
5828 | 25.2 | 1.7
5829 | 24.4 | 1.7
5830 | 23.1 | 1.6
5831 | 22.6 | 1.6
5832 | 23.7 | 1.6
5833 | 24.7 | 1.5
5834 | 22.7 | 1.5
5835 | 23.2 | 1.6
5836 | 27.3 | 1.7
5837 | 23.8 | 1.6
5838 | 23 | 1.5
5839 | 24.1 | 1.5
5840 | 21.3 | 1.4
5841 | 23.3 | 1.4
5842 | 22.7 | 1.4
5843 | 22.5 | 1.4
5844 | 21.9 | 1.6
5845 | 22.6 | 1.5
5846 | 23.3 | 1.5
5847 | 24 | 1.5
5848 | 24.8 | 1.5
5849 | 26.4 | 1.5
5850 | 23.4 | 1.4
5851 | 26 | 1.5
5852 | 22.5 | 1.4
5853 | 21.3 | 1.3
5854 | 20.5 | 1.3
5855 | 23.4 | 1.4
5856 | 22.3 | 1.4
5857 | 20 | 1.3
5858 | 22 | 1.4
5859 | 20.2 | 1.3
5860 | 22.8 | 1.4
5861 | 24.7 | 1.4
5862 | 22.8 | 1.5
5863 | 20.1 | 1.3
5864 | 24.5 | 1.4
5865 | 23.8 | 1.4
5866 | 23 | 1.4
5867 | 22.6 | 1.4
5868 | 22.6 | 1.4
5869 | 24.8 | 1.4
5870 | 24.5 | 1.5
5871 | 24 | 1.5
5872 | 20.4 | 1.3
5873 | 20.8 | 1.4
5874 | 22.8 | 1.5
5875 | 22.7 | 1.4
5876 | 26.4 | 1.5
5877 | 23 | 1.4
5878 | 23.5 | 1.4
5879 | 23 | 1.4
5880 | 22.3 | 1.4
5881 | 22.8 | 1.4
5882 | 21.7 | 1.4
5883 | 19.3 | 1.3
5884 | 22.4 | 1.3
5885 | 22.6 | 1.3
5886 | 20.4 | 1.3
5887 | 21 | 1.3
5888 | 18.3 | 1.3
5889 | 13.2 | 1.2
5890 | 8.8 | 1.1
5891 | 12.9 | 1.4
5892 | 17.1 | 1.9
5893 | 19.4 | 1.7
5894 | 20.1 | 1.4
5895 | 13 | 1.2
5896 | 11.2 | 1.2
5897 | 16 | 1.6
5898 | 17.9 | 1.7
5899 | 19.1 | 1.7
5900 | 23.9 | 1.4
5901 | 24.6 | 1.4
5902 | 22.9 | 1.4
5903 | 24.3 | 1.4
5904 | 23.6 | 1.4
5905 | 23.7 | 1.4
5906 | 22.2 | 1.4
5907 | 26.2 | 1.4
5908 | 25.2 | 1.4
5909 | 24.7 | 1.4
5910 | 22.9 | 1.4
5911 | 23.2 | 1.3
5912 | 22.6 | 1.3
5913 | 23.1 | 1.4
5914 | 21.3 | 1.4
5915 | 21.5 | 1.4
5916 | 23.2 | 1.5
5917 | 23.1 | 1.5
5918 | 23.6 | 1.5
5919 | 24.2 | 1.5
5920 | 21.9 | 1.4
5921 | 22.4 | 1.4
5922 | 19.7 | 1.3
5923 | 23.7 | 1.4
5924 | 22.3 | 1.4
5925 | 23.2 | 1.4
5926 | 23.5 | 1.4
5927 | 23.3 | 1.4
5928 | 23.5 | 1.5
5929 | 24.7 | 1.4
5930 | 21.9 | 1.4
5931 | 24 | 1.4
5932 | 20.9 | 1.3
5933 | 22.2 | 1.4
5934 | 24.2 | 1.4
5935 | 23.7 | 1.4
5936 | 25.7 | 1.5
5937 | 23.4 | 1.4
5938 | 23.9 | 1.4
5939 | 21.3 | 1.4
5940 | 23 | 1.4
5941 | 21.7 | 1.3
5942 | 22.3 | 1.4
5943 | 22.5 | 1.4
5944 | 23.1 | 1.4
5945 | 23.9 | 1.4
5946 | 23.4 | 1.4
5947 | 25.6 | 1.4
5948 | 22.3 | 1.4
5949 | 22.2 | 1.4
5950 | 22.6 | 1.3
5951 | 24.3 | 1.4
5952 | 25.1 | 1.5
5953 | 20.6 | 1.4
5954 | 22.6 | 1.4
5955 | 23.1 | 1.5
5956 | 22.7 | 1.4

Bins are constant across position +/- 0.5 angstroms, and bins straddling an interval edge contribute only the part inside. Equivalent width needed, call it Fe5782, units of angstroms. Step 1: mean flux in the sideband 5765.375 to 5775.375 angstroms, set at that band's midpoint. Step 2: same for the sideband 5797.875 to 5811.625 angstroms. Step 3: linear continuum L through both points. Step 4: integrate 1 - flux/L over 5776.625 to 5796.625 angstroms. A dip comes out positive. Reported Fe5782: -0.3 angstroms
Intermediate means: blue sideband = 23.9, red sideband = 24.3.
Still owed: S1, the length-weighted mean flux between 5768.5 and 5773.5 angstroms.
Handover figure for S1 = 23.8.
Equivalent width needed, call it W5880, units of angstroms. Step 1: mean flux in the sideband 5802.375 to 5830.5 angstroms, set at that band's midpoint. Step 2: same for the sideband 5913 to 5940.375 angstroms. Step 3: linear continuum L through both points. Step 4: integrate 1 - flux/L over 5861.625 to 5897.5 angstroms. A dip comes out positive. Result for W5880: 4.4 angstroms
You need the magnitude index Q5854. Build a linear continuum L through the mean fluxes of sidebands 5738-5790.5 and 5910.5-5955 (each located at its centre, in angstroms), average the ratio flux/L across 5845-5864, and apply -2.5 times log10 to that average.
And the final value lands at 0.03 mag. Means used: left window 23.9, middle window 22.8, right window 23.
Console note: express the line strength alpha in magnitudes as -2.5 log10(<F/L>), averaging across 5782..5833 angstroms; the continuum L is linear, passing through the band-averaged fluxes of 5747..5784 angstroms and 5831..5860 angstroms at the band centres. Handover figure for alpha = -0.03 mag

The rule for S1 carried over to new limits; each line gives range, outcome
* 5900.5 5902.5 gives 23.8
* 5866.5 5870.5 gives 23.6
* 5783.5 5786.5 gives 22.3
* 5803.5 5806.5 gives 23.3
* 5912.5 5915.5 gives 22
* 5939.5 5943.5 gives 22.4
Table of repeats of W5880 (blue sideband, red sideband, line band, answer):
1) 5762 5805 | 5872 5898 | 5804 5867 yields -4.9 angstroms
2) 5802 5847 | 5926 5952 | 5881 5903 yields 4.5 angstroms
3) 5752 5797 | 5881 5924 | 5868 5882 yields -1.0 angstroms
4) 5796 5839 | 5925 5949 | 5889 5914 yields 3.4 angstroms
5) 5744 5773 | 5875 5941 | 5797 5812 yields -0.7 angstroms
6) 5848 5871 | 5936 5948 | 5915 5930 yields 0.1 angstroms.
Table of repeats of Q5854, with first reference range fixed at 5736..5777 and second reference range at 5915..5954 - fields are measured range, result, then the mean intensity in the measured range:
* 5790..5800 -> -0.05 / 24.8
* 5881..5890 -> 0.20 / 19.4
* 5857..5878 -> 0.02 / 22.9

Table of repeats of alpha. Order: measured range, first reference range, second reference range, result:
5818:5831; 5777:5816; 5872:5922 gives -0.025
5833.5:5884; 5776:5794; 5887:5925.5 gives -0.037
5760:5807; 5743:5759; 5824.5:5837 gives -0.003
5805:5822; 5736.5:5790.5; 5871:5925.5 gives -0.043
